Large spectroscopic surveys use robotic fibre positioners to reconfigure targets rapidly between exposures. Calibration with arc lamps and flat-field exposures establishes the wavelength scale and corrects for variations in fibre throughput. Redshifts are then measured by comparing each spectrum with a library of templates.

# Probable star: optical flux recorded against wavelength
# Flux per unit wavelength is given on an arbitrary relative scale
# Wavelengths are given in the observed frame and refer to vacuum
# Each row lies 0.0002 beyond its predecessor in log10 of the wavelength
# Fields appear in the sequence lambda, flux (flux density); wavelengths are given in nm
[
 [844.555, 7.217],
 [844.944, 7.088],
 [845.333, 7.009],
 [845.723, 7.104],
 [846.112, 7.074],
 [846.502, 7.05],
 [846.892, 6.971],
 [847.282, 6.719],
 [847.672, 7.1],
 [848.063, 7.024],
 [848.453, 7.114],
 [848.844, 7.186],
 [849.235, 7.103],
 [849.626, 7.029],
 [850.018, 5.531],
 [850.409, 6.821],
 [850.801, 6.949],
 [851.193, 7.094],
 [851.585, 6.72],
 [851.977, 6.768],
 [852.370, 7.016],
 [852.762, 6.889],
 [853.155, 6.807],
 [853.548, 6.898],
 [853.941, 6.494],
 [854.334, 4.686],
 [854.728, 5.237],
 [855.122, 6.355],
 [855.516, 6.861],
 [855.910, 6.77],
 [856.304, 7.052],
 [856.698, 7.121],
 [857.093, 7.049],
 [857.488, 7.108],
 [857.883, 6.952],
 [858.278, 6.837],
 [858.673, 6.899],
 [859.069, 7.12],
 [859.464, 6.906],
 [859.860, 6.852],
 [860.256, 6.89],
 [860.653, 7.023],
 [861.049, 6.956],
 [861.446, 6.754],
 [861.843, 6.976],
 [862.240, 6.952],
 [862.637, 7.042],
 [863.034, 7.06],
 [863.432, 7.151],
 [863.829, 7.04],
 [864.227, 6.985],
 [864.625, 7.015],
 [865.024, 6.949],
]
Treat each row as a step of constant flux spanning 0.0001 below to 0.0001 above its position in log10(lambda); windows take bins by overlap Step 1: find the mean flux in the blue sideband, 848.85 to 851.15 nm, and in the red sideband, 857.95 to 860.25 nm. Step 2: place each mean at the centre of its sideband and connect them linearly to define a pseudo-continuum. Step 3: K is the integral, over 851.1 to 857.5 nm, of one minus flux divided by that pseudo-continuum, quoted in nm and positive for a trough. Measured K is 0.199 nm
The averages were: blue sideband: 6.75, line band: 6.62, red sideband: 6.92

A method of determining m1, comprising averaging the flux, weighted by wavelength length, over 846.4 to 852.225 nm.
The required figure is 6.88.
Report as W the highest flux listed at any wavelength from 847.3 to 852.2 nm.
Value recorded 7.186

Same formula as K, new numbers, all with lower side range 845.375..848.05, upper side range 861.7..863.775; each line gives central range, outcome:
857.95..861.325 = 0.05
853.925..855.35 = 0.29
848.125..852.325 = 0.10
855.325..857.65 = 0.01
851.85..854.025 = 0.06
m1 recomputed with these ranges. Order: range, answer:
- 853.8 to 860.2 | 6.65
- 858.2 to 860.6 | 6.93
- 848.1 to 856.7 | 6.66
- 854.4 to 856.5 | 6.34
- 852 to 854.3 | 6.67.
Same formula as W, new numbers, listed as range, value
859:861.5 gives 7.12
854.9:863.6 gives 7.151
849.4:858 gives 7.121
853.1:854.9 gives 6.898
